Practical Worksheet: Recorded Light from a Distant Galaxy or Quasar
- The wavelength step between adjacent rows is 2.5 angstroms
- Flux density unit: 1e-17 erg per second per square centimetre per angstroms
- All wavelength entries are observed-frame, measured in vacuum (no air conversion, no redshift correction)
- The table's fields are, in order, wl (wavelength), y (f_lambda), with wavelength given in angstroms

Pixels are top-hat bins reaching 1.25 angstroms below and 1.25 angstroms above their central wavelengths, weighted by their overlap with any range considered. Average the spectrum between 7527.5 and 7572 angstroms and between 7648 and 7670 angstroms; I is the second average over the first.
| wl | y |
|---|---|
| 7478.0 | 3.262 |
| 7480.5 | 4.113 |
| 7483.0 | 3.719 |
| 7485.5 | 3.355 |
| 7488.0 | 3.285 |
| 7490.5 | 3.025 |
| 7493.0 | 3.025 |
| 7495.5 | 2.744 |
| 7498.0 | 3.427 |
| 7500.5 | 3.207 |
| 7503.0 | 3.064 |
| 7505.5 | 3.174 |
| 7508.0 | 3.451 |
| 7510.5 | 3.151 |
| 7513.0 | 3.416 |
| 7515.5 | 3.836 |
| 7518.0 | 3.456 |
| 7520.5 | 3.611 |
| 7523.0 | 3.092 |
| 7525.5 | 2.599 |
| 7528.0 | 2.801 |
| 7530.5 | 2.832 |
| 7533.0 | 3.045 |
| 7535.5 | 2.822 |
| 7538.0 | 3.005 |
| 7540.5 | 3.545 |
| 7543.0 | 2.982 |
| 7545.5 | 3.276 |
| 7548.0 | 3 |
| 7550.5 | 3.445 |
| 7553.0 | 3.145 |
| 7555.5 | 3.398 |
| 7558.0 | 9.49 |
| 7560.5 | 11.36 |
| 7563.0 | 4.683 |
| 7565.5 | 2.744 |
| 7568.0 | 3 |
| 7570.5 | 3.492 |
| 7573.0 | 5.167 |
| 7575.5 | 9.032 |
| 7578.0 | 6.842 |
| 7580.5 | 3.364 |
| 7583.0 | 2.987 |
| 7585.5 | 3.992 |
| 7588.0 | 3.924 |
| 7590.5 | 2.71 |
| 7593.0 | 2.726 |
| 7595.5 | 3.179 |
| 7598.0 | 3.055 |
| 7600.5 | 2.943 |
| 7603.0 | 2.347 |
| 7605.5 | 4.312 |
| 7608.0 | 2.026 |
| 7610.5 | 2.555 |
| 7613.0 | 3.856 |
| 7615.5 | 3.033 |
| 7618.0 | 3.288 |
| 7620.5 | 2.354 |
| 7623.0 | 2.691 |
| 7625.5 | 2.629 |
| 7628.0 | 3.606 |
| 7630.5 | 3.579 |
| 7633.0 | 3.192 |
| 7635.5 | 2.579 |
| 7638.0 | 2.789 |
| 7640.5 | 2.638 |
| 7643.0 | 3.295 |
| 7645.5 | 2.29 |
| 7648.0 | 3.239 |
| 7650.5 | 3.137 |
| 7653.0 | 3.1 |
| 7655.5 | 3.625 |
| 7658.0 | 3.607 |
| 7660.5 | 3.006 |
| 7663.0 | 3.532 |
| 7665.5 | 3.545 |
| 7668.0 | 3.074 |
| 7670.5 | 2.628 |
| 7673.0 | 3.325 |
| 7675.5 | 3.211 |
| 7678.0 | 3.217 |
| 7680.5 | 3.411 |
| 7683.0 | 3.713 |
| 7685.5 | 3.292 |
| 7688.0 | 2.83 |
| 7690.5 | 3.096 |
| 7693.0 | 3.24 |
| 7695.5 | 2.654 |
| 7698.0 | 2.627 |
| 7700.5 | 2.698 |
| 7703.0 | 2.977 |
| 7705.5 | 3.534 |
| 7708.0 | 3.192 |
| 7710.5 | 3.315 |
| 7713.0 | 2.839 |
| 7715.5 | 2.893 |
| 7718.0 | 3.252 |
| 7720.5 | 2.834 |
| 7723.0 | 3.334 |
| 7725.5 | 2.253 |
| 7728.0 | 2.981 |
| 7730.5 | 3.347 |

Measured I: 0.82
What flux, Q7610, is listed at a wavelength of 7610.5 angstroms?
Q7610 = 2.555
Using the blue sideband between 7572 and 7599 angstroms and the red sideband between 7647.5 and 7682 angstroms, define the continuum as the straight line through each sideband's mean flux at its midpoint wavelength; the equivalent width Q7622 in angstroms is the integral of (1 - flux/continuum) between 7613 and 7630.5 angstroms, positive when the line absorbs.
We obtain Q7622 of 3.51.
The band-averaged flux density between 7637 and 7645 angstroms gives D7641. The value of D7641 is 2.85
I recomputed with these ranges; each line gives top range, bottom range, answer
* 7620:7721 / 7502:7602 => 0.80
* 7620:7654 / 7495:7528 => 0.91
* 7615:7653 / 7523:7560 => 0.81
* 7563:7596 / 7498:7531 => 1.28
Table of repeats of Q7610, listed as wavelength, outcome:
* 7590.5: 2.71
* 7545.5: 3.276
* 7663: 3.532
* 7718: 3.252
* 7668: 3.074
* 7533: 3.045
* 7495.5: 2.744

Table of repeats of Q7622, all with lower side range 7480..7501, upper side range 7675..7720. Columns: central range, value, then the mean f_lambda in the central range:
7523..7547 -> 1.9 angstroms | 3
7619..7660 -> 1.7 angstroms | 3.02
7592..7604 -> 1.3 angstroms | 2.86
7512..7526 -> -0.4 angstroms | 3.37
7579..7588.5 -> -1.2 angstroms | 3.62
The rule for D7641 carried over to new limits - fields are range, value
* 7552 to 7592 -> 4.96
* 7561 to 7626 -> 3.68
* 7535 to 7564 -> 4.55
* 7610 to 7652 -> 2.99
